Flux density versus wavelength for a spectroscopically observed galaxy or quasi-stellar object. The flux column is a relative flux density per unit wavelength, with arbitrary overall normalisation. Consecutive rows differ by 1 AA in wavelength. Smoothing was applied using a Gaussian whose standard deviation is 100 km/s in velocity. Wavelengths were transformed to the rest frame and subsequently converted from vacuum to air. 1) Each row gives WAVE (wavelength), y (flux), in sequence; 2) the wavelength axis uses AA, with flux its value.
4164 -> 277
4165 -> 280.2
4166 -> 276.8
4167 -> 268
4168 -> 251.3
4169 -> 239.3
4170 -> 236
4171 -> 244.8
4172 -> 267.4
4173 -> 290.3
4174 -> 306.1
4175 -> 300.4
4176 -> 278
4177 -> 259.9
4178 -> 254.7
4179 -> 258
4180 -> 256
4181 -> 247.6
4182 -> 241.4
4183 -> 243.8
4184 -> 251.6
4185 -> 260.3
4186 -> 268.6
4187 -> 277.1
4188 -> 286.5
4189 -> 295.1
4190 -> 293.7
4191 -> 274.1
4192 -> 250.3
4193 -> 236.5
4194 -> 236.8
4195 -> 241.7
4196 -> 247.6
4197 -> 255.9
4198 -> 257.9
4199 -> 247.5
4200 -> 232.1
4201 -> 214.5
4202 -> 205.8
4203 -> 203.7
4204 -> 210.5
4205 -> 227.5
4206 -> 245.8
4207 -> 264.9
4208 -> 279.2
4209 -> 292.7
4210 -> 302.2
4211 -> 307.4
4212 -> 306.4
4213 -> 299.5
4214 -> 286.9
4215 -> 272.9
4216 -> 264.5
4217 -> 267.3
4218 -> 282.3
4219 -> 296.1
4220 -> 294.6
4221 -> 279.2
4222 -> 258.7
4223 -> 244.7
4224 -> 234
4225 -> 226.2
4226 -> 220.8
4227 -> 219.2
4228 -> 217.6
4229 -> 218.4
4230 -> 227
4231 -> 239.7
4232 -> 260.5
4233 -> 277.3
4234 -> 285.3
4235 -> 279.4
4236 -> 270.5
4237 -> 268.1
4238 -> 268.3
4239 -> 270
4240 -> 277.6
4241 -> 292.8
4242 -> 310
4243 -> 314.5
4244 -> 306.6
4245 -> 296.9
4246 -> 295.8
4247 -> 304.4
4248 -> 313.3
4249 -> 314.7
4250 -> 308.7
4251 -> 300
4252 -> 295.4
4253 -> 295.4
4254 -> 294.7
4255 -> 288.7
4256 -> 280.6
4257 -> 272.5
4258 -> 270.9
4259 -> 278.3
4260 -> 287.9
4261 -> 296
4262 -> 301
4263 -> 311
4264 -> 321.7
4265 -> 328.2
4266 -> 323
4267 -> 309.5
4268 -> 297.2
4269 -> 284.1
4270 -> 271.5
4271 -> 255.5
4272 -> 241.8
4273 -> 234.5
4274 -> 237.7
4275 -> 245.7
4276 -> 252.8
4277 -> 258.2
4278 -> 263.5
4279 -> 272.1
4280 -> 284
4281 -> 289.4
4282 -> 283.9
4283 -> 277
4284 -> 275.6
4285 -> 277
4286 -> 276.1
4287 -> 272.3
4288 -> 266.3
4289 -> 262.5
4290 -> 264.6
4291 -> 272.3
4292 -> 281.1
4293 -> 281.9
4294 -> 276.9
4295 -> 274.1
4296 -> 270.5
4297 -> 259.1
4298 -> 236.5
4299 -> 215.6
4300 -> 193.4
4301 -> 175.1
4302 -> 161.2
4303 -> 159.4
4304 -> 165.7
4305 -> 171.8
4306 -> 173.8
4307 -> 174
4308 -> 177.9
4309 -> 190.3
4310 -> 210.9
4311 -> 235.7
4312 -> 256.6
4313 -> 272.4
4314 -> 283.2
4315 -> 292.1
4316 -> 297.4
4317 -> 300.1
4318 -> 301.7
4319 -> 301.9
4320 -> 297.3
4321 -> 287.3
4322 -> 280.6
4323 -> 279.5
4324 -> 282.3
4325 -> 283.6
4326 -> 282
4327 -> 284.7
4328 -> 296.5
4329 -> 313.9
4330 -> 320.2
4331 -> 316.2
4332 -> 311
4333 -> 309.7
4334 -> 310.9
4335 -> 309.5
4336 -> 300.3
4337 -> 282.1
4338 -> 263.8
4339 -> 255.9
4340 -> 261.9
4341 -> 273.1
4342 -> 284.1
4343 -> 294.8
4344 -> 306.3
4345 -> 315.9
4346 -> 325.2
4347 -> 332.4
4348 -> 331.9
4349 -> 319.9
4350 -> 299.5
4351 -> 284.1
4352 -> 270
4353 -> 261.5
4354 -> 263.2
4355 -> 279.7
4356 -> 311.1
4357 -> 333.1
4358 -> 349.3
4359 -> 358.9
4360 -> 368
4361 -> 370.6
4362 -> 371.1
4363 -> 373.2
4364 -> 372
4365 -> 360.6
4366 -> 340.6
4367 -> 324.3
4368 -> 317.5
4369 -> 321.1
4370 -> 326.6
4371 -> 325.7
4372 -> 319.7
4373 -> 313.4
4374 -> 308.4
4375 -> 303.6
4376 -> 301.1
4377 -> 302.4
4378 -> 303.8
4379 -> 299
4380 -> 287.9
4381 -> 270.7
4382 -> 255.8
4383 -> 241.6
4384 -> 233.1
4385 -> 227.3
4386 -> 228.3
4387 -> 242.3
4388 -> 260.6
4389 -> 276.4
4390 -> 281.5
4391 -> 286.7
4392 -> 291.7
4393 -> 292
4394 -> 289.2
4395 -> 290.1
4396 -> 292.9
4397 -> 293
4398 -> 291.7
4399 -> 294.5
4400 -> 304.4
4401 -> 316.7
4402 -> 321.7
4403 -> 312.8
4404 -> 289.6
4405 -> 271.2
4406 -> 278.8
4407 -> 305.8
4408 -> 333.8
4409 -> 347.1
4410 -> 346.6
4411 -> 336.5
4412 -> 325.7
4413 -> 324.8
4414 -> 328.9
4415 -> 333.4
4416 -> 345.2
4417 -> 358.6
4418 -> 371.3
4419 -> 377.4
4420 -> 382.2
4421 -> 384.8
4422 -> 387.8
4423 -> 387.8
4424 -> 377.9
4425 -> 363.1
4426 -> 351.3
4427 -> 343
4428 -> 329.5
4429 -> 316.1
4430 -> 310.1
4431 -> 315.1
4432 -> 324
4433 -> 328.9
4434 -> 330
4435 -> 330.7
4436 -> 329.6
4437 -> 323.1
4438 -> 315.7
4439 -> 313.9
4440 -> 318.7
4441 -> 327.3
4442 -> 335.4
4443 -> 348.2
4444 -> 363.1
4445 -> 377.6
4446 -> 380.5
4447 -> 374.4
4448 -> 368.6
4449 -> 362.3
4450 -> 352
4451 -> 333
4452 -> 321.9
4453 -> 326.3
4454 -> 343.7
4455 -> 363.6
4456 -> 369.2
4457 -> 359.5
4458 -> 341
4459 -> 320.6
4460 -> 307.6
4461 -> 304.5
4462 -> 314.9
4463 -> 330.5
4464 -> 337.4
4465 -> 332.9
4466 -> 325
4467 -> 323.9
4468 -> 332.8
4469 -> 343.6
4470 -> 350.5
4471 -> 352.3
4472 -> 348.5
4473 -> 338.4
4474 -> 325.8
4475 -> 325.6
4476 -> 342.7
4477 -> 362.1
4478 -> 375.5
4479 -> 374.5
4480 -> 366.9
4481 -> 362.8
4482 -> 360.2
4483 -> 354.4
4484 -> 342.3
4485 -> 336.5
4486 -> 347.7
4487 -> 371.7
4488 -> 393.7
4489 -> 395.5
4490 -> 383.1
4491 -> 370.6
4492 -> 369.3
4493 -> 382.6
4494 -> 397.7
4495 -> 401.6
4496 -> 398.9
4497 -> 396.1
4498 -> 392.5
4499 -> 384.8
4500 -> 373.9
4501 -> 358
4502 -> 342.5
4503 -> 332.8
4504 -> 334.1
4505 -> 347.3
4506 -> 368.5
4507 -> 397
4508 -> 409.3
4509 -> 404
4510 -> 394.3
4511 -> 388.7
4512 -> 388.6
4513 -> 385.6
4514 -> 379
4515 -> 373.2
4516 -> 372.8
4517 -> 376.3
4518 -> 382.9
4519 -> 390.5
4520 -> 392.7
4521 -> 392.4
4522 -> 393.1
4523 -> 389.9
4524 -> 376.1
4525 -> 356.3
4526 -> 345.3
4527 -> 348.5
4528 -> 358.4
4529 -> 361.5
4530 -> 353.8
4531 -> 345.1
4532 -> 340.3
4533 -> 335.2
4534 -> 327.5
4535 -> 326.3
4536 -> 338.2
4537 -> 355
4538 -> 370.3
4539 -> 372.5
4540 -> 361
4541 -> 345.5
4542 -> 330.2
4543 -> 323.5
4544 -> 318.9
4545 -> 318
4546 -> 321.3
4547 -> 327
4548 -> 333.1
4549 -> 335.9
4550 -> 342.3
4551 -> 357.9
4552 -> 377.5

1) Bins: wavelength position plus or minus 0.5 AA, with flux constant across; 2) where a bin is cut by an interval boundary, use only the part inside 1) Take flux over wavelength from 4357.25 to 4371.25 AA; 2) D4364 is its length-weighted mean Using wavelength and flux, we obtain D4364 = 349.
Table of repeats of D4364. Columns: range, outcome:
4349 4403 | 302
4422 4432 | 345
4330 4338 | 304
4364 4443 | 315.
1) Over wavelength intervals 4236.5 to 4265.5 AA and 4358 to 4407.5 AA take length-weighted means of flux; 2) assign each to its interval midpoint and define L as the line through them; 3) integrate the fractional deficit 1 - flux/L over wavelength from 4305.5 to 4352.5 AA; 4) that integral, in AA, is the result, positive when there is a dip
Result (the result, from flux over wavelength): 2.8 AA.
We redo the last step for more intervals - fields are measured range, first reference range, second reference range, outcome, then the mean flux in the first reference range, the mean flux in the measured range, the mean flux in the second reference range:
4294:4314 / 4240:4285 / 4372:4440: 5.5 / 287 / 213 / 313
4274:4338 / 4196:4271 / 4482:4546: 7.7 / 274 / 262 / 366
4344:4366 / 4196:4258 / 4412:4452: -0.6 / 269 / 326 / 346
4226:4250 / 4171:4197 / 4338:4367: 0.5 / 264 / 275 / 316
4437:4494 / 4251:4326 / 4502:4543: -1.3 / 263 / 348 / 365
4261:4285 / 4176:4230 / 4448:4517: 0.2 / 257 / 279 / 359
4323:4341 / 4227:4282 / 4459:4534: 0.8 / 280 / 292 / 362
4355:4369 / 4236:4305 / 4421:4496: -1.7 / 272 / 346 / 349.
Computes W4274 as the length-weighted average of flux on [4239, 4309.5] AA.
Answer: 266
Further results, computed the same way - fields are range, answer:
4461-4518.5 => 364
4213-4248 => 270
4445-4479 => 343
